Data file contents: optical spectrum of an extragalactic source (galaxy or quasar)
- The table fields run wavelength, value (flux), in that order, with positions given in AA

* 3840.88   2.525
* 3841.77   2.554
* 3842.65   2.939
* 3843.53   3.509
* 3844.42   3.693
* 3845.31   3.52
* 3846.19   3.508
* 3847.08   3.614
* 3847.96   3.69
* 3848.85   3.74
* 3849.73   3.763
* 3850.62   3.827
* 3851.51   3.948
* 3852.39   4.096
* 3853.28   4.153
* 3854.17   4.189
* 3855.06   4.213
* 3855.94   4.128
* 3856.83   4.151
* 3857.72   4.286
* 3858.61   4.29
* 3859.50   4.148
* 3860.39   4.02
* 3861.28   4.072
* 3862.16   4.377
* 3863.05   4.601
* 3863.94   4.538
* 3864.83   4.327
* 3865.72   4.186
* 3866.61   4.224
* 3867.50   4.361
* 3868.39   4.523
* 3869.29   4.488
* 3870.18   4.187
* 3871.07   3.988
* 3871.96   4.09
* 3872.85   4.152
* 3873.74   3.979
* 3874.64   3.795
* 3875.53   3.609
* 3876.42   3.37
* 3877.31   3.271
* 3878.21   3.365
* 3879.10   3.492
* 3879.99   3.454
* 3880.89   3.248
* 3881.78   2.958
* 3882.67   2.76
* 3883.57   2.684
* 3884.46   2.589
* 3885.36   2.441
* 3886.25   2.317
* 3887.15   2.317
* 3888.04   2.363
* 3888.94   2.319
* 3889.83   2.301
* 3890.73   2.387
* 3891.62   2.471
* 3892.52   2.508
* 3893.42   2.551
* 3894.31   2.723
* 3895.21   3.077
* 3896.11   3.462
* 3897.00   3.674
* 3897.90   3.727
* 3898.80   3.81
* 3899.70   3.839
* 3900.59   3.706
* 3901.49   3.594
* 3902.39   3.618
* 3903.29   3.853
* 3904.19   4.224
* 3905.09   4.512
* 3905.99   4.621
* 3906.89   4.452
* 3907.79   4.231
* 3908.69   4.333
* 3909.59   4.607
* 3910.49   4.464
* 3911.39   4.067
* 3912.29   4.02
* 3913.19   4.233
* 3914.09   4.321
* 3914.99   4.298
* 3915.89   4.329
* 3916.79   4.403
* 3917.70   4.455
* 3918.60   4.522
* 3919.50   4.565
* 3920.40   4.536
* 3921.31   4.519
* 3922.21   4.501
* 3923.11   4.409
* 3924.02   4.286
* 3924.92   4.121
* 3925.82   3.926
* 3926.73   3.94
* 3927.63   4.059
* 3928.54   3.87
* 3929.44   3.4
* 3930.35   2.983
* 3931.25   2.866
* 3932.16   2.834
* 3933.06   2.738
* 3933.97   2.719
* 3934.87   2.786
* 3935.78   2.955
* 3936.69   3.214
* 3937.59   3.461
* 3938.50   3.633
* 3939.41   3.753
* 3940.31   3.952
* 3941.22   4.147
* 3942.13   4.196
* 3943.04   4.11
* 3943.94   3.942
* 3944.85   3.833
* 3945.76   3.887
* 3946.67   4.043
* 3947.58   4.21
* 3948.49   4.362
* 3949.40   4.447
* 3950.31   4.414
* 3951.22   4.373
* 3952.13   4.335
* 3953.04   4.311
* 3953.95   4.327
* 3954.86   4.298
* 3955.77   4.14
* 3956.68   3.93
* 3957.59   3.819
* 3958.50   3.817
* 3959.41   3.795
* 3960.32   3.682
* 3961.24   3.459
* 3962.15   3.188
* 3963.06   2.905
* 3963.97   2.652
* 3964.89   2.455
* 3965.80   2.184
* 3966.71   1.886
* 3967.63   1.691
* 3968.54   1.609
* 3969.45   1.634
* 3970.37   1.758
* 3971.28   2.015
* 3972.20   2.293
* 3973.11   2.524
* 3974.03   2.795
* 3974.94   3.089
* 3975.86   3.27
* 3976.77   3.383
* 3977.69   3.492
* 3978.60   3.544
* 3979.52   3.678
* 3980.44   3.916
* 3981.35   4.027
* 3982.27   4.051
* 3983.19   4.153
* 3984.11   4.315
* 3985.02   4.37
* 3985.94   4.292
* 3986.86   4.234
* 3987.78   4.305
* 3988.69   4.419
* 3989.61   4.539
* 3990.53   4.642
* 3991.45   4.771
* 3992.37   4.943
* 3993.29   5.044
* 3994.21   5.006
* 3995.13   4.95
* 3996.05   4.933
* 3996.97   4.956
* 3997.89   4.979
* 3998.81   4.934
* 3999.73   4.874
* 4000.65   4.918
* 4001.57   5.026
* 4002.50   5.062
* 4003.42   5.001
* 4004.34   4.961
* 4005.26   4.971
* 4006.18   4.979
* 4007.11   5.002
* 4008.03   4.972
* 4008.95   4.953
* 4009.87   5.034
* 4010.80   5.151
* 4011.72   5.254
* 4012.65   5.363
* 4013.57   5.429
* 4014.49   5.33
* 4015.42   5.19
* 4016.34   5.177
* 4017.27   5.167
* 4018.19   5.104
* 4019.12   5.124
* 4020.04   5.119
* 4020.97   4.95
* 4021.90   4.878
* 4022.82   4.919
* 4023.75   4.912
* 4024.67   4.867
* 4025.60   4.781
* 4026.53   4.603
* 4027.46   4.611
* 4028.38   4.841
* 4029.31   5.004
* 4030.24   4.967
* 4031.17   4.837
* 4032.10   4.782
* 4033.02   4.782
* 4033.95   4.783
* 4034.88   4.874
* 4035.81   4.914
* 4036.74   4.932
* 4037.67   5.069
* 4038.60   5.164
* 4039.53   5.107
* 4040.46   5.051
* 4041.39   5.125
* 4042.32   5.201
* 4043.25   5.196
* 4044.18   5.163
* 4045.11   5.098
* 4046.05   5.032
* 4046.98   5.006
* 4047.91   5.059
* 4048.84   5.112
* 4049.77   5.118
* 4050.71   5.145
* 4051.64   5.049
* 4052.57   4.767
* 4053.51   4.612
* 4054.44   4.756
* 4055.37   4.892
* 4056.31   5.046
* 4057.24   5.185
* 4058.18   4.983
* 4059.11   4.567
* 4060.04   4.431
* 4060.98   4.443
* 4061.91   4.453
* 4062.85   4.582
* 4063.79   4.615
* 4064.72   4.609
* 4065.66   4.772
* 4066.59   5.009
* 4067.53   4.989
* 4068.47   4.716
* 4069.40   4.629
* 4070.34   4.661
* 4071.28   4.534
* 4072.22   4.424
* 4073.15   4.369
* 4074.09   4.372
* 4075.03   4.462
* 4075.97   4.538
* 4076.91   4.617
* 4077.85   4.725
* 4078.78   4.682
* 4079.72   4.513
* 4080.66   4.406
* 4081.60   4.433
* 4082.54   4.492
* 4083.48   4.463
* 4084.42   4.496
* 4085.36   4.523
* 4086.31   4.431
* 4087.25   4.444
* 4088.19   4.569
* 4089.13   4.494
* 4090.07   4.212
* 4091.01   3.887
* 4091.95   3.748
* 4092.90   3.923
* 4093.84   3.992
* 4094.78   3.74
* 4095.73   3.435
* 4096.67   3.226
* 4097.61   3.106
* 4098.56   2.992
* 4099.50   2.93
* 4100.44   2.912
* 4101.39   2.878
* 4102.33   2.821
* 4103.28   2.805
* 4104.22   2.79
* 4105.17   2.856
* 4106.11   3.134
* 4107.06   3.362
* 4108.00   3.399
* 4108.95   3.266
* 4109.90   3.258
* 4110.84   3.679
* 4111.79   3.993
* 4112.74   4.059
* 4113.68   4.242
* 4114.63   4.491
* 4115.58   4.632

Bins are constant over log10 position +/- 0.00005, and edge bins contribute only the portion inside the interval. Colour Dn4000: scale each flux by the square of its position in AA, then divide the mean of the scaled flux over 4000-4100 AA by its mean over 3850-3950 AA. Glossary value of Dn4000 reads 1.35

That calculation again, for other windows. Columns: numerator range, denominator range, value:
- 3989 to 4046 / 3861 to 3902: 1.56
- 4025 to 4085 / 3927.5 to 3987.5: 1.45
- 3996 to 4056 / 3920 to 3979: 1.50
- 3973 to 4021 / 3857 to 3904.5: 1.39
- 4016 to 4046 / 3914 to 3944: 1.36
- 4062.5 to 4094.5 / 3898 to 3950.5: 1.22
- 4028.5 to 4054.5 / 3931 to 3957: 1.38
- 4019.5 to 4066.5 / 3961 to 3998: 1.42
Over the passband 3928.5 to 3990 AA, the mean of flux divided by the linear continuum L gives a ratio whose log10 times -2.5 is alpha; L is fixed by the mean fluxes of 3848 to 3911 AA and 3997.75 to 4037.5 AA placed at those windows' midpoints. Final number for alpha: 0.26 mag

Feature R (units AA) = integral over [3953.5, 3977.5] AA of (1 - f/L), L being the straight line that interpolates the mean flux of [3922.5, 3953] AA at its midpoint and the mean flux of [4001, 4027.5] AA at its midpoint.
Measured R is 7.17 AA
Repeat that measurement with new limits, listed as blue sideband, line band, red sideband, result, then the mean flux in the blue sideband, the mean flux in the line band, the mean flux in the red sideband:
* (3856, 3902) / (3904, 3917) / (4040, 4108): -2.5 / 3.52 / 4.34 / 4.35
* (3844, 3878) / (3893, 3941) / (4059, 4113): 2.2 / 4.02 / 3.85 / 4.04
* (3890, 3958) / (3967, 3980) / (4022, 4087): 4.9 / 3.86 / 2.62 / 4.79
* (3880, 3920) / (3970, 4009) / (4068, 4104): -4.5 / 3.55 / 4.24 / 4.06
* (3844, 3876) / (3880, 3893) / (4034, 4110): 4.8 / 4.07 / 2.58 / 4.37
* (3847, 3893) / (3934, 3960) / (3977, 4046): 2.1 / 3.62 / 3.93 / 4.82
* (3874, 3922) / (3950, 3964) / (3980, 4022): 1.4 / 3.58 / 3.87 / 4.84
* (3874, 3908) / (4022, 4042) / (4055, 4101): -4.1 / 3.25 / 4.9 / 4.33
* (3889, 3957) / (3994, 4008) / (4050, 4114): -3.4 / 3.84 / 4.97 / 4.17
